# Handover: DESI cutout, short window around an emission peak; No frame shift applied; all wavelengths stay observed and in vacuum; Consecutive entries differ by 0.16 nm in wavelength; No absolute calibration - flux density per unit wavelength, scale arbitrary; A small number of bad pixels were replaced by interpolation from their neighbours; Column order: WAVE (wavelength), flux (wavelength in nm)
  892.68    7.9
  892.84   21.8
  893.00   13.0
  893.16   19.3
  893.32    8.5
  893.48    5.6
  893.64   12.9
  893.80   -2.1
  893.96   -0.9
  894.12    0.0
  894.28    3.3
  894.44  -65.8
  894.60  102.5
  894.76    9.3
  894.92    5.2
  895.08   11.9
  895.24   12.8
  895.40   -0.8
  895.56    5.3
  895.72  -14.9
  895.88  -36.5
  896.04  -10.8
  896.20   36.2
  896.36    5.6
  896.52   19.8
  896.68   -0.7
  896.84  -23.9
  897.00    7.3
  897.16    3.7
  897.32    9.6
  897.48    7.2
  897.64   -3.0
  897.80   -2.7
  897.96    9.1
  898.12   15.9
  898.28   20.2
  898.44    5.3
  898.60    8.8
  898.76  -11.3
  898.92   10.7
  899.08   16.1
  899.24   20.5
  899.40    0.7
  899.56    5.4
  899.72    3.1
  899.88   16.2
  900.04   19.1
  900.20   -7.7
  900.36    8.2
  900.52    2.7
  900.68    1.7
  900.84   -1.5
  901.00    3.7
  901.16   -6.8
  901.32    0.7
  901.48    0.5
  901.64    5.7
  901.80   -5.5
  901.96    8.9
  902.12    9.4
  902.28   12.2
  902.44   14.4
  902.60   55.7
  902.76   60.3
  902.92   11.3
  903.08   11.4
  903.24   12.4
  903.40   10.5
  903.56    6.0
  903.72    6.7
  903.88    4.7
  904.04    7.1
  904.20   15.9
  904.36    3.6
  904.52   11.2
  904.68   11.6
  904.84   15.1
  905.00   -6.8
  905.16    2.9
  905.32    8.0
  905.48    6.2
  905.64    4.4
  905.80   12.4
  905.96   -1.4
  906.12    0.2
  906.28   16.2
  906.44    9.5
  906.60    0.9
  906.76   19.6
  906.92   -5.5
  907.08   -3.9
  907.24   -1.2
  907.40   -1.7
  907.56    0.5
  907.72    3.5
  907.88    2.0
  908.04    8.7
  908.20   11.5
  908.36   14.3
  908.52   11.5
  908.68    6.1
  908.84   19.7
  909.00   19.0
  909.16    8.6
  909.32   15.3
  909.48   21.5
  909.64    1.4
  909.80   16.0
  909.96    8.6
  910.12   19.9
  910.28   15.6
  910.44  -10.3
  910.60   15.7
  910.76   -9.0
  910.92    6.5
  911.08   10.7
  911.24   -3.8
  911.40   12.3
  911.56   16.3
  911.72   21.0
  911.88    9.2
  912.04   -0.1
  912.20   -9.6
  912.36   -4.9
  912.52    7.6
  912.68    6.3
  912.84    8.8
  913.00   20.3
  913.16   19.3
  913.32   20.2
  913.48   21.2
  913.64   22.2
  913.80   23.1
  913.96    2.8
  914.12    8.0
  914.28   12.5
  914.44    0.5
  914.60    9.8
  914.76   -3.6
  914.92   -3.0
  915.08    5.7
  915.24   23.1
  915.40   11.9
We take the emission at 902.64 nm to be H-gamma 4340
